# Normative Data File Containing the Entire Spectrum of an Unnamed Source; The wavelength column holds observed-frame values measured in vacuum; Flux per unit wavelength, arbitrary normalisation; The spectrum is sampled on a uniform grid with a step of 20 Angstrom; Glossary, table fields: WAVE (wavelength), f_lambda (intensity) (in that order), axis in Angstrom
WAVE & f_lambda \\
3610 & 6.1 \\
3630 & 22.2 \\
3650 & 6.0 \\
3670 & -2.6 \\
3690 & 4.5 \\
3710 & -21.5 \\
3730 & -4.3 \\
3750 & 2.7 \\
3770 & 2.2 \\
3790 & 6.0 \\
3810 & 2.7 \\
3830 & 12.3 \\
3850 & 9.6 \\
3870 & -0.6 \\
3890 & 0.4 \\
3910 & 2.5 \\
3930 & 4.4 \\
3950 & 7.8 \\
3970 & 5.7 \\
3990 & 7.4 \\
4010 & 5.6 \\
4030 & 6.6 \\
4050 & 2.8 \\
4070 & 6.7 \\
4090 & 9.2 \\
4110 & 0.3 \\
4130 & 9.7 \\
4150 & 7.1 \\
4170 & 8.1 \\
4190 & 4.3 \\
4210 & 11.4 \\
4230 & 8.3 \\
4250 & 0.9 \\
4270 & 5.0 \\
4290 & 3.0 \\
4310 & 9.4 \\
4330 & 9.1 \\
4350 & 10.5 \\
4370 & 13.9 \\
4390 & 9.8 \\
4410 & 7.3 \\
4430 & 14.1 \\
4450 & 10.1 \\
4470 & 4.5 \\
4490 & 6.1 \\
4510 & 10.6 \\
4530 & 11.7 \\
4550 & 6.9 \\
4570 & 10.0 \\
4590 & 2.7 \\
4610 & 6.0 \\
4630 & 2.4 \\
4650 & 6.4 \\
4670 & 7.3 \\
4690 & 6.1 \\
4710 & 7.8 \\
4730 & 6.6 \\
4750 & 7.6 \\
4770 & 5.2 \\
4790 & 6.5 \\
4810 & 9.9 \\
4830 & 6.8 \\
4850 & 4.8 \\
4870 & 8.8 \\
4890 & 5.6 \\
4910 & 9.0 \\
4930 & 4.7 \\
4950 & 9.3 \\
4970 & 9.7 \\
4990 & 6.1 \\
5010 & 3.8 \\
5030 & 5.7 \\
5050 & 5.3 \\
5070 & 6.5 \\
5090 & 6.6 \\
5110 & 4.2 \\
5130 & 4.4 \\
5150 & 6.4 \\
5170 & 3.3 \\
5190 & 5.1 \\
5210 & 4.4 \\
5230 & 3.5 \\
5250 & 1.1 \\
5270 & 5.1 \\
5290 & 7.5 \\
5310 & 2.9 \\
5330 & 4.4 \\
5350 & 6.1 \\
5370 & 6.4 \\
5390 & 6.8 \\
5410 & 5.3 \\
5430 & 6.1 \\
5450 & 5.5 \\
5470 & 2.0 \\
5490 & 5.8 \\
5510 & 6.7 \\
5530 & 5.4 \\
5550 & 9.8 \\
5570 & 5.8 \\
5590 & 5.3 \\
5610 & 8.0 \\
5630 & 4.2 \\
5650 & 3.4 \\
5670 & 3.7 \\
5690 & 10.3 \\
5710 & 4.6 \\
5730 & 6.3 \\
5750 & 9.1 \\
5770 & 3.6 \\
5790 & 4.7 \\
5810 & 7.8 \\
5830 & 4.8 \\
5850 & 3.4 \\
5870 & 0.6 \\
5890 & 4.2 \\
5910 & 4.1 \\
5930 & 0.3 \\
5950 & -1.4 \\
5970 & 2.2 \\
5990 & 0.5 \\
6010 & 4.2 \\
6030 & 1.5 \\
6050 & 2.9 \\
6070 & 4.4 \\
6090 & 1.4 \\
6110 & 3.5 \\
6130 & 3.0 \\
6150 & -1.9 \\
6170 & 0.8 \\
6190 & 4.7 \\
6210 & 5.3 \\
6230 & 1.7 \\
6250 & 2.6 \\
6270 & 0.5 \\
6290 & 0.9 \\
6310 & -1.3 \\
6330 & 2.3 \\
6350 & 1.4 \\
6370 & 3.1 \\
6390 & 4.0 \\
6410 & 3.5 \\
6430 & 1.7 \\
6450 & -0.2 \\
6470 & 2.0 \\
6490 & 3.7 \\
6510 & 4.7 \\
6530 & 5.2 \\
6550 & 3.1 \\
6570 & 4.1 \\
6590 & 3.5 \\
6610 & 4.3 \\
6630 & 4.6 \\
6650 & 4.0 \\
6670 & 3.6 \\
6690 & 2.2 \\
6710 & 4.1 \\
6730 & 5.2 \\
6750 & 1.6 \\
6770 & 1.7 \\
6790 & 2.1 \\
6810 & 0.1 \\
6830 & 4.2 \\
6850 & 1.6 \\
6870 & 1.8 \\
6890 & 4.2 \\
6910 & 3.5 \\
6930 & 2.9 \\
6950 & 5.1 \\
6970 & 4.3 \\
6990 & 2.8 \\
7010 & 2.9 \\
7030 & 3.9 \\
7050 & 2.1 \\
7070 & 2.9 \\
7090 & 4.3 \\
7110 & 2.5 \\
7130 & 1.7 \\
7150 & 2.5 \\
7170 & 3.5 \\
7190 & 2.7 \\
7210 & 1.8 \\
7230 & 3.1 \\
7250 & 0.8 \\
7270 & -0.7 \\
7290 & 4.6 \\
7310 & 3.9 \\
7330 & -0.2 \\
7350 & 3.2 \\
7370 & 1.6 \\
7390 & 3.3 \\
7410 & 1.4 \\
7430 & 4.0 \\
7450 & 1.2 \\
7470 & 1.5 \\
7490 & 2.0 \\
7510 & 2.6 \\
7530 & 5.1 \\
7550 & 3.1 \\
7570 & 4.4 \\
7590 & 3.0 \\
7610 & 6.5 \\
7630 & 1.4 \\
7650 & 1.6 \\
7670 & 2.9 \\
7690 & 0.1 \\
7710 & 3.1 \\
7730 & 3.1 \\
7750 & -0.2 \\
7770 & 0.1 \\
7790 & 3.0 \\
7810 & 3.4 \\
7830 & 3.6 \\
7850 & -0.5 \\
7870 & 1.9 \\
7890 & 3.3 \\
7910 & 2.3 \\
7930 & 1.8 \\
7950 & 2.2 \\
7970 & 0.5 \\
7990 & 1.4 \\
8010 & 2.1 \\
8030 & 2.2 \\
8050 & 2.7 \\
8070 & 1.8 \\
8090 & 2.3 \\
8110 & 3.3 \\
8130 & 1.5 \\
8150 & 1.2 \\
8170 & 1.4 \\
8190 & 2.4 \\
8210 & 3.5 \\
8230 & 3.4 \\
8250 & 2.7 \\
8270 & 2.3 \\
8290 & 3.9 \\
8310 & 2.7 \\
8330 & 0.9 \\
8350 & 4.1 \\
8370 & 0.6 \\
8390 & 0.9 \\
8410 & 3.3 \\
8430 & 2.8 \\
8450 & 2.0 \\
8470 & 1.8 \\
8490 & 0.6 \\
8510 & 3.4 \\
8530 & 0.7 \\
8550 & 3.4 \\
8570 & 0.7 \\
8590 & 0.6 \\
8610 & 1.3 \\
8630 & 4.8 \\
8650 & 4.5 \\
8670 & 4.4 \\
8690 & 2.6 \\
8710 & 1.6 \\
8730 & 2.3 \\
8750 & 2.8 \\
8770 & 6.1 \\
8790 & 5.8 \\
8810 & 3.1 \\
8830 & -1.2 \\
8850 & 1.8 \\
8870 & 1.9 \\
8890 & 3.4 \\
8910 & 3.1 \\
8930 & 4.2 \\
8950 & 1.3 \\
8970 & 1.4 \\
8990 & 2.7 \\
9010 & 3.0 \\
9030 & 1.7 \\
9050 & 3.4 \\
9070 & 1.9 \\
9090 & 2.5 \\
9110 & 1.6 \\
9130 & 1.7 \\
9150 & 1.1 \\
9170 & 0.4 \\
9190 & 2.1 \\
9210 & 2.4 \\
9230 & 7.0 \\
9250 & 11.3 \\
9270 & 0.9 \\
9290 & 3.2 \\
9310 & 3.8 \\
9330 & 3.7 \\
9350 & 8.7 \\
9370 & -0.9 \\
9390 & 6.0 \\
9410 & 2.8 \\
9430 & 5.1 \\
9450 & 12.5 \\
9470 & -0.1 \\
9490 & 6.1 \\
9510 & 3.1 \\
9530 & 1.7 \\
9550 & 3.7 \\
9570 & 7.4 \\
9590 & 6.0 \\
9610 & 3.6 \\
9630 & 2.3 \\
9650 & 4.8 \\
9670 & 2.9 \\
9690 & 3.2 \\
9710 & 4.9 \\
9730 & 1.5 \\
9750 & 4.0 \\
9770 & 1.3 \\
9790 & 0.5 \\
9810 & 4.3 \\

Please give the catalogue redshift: 1.478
